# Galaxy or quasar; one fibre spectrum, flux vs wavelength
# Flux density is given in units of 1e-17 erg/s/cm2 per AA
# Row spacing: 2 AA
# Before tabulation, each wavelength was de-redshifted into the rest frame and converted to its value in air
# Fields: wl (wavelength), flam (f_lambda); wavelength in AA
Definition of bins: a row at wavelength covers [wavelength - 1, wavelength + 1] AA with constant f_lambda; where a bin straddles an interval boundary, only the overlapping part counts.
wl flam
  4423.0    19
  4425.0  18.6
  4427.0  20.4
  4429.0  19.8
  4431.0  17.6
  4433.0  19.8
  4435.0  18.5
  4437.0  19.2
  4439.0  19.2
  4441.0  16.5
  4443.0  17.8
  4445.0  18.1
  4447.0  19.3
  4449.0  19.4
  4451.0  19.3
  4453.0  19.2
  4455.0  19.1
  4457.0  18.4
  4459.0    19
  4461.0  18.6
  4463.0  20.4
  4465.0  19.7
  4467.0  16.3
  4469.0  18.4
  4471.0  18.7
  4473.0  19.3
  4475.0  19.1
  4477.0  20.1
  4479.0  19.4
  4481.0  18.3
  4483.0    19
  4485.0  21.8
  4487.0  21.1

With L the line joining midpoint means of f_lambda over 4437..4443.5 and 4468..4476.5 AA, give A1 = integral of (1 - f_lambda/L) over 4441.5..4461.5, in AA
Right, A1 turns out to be -0.4 AA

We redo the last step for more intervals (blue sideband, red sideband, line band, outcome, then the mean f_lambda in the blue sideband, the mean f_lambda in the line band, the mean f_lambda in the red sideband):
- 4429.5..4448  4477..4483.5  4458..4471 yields 0.08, 18.5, 18.7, 19.1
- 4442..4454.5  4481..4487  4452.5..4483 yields 0.99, 18.9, 18.9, 20.2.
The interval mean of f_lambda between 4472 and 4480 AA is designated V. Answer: 19.5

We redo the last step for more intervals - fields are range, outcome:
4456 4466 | 19.2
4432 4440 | 19.2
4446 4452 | 19.3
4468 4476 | 18.9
